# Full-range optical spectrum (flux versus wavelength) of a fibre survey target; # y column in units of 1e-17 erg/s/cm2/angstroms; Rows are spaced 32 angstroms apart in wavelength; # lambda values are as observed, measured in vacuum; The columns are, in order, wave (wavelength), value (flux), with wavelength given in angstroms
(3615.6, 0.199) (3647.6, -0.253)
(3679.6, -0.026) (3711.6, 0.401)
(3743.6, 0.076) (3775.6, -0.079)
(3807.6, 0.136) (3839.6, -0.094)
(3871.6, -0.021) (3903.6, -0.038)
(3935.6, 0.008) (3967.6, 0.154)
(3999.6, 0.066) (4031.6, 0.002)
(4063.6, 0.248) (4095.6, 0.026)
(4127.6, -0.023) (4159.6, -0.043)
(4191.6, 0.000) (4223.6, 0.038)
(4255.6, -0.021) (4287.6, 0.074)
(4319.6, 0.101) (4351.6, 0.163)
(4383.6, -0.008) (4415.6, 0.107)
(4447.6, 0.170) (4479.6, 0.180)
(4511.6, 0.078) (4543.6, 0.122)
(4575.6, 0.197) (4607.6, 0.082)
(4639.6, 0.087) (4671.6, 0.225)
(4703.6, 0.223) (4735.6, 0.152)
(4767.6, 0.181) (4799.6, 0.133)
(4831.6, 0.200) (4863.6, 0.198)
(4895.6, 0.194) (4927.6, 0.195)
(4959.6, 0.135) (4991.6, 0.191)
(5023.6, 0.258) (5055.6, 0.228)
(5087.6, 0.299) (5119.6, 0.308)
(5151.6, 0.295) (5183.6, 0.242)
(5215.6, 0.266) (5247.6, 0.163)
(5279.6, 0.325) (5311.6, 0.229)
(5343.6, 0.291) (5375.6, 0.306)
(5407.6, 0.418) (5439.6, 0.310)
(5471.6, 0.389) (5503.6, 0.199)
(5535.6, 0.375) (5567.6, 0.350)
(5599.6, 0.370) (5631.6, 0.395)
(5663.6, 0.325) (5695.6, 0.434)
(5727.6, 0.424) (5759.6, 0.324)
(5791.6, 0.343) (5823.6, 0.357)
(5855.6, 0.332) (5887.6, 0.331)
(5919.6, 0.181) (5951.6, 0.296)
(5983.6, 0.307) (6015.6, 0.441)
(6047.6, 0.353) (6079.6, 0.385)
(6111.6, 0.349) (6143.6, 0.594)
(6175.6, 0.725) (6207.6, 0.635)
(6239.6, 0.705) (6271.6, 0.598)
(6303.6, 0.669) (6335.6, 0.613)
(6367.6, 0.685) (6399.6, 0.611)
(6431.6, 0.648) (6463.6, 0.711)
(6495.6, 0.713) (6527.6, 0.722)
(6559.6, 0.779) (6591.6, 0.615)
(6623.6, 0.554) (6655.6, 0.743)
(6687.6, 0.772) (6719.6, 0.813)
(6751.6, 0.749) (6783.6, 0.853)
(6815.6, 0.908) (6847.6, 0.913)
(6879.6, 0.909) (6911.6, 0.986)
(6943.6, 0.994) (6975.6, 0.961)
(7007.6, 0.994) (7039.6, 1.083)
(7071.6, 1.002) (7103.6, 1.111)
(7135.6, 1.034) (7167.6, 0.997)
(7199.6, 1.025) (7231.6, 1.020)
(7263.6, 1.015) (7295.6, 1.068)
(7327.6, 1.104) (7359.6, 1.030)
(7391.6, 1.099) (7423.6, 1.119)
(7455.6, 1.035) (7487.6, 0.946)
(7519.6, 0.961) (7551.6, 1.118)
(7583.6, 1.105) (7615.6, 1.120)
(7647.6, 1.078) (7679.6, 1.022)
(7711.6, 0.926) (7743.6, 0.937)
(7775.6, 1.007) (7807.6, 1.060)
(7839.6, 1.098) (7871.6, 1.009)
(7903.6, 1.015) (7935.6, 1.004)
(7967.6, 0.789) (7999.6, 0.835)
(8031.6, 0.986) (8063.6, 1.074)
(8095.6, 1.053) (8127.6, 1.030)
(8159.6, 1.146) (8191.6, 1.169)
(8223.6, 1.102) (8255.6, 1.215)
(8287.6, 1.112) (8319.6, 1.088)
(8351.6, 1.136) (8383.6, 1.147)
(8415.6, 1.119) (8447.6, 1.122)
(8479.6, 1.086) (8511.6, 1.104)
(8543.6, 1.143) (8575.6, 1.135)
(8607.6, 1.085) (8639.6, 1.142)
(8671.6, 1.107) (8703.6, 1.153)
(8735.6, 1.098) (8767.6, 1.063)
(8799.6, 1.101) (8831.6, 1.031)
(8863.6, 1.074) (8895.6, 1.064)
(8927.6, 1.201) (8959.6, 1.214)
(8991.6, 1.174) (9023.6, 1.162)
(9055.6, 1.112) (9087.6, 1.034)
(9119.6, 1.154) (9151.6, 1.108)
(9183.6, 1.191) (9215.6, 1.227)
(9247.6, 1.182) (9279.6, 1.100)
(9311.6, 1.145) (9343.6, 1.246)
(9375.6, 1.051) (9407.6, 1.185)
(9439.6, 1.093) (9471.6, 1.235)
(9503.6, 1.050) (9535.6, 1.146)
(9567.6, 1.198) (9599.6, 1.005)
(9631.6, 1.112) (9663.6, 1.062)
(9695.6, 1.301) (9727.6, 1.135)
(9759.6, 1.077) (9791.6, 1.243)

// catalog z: 0.54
